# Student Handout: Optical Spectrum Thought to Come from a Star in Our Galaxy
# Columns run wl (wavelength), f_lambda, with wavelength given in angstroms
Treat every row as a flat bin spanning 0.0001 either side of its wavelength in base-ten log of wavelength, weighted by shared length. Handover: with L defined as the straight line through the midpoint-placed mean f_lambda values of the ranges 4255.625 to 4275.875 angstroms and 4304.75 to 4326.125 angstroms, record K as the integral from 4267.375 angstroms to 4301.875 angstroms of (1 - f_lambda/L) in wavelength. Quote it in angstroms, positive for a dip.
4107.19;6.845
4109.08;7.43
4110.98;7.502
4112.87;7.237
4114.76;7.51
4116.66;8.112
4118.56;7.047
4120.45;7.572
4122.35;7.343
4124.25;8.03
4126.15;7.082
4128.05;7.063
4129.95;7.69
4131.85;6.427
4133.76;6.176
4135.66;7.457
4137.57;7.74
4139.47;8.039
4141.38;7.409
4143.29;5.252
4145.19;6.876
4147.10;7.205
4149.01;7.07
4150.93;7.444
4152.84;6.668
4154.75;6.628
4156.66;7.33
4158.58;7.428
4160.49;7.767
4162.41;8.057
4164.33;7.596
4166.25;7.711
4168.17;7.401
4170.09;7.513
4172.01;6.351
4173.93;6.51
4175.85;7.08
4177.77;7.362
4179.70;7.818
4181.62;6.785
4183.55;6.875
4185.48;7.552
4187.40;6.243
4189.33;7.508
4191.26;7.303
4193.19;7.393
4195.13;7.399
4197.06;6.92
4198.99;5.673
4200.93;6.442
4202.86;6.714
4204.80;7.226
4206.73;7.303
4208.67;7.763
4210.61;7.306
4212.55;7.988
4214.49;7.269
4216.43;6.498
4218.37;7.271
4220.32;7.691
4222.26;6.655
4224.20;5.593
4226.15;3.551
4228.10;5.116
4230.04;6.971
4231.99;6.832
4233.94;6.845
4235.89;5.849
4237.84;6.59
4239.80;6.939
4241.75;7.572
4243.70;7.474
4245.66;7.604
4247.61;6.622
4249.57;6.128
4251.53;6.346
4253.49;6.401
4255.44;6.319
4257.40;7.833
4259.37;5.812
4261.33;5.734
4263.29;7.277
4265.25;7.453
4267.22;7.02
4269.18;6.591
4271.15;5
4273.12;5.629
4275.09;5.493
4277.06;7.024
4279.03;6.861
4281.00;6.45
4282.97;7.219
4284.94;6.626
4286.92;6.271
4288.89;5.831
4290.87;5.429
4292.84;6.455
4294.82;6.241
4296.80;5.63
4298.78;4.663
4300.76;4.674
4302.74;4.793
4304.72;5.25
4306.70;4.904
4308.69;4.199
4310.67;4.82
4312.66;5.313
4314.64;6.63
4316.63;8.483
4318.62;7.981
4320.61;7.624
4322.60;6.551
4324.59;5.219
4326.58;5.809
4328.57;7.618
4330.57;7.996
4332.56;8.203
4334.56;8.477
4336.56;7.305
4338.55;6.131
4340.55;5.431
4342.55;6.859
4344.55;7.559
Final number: 1.5 angstroms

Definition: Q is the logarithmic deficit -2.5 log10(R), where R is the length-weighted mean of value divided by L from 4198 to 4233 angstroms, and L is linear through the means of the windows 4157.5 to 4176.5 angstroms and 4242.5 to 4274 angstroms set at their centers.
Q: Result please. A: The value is 0.05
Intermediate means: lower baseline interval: 7.34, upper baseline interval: 6.59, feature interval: 6.66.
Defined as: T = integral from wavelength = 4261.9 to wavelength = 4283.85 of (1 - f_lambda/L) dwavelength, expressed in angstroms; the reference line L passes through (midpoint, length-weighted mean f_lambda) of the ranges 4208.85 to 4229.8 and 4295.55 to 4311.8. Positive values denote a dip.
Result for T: -4.11 angstroms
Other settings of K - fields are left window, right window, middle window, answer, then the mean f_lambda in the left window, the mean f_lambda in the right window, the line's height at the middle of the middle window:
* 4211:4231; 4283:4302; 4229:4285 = -4.4 angstroms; 6.49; 5.82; 6.15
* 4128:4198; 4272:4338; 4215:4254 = 1.1 angstroms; 7.16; 6.29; 6.73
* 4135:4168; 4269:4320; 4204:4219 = -1.4 angstroms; 7.28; 5.94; 6.72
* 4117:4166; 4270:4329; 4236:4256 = -1.1 angstroms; 7.23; 6.01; 6.42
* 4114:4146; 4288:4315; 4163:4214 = -4.5 angstroms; 7.22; 5.31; 6.57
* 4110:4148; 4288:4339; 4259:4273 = 0.2 angstroms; 7.24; 6.24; 6.5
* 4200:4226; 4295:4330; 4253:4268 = -0.7 angstroms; 6.95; 5.93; 6.46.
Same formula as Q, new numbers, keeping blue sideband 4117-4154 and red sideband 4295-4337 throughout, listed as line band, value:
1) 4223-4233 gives 0.187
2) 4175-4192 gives -0.039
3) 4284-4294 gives 0.050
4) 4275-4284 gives -0.044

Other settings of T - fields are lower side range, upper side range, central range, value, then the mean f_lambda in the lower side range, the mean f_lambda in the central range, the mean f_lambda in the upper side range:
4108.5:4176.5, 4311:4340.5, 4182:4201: 0.60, 7.24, 6.95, 6.99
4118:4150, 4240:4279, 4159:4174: -0.87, 7.15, 7.42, 6.61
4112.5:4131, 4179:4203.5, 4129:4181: 0.31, 7.47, 7.18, 6.97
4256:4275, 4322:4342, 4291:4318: 4.53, 6.43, 5.57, 6.88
